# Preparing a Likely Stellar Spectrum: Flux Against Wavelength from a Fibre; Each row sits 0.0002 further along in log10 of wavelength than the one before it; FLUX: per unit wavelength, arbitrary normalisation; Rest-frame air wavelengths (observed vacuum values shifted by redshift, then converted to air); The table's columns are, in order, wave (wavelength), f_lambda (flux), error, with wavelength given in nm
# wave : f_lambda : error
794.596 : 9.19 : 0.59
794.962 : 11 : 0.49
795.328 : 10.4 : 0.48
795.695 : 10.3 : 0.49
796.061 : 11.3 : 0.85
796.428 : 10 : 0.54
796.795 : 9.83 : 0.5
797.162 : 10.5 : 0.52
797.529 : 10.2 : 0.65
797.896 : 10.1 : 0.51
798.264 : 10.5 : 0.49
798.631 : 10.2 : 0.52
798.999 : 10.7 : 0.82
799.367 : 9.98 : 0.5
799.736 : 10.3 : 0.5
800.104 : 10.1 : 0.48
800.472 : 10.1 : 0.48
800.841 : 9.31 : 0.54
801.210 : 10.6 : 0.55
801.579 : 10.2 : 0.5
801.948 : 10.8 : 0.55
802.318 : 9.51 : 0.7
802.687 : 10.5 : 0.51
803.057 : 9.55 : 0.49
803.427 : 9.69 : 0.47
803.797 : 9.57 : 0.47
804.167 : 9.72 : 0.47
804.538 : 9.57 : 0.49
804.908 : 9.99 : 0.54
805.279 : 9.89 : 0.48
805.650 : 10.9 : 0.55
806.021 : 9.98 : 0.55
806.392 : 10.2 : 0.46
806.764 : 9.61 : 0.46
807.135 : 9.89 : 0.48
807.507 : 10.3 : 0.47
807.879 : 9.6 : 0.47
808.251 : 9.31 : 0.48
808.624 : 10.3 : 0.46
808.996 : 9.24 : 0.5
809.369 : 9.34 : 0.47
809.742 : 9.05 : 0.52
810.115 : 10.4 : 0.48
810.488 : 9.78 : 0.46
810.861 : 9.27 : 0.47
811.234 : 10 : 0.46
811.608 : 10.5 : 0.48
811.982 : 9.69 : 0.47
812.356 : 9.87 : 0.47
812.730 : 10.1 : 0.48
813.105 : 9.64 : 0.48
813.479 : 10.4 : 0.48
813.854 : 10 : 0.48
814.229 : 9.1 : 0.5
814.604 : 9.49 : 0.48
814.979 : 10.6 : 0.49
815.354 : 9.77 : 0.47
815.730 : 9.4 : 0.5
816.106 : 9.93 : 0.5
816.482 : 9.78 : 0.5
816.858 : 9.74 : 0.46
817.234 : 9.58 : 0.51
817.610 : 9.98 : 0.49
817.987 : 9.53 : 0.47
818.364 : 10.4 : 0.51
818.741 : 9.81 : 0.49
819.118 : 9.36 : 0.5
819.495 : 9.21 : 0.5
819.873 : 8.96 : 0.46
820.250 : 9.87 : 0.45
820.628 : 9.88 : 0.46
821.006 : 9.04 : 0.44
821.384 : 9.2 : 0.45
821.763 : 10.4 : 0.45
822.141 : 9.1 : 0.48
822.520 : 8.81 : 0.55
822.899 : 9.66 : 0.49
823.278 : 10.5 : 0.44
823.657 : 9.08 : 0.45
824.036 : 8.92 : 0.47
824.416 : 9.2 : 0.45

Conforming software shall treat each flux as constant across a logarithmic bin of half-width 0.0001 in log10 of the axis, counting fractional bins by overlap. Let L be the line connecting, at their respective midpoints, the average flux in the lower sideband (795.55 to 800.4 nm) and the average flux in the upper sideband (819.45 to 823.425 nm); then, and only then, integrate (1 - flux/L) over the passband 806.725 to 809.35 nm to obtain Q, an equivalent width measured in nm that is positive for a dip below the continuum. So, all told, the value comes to 0.06 nm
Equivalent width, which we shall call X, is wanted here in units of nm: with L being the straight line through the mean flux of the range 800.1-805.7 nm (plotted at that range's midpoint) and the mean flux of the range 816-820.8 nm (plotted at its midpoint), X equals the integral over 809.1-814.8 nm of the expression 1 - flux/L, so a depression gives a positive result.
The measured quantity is 0.02 nm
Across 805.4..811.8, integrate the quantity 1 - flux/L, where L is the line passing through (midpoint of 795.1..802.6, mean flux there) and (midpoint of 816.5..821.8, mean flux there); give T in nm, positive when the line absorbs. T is 0.057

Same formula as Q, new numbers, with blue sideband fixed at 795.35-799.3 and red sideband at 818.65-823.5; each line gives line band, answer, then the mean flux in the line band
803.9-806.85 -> 0.02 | 9.98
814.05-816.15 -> 0.00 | 9.7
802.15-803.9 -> 0.06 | 9.78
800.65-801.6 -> 0.02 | 10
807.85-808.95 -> 0.03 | 9.69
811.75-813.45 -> -0.01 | 9.9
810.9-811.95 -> -0.02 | 10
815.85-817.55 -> -0.02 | 9.76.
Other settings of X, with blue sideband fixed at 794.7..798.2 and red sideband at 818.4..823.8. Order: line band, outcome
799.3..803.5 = 0.06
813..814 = -0.03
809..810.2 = 0.05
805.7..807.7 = -0.01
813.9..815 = 0.01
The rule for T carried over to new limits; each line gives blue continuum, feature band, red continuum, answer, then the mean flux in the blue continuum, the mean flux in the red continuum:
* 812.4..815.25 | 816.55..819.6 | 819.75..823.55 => -0.004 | 9.9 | 9.54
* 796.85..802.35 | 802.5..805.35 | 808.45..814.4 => 0.072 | 10.2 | 9.79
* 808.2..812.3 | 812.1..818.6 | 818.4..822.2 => -0.140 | 9.73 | 9.53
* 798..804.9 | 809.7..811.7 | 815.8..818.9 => 0.012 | 10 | 9.83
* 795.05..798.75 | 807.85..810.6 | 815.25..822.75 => 0.083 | 10.4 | 9.58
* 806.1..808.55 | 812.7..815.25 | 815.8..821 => -0.039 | 9.85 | 9.67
